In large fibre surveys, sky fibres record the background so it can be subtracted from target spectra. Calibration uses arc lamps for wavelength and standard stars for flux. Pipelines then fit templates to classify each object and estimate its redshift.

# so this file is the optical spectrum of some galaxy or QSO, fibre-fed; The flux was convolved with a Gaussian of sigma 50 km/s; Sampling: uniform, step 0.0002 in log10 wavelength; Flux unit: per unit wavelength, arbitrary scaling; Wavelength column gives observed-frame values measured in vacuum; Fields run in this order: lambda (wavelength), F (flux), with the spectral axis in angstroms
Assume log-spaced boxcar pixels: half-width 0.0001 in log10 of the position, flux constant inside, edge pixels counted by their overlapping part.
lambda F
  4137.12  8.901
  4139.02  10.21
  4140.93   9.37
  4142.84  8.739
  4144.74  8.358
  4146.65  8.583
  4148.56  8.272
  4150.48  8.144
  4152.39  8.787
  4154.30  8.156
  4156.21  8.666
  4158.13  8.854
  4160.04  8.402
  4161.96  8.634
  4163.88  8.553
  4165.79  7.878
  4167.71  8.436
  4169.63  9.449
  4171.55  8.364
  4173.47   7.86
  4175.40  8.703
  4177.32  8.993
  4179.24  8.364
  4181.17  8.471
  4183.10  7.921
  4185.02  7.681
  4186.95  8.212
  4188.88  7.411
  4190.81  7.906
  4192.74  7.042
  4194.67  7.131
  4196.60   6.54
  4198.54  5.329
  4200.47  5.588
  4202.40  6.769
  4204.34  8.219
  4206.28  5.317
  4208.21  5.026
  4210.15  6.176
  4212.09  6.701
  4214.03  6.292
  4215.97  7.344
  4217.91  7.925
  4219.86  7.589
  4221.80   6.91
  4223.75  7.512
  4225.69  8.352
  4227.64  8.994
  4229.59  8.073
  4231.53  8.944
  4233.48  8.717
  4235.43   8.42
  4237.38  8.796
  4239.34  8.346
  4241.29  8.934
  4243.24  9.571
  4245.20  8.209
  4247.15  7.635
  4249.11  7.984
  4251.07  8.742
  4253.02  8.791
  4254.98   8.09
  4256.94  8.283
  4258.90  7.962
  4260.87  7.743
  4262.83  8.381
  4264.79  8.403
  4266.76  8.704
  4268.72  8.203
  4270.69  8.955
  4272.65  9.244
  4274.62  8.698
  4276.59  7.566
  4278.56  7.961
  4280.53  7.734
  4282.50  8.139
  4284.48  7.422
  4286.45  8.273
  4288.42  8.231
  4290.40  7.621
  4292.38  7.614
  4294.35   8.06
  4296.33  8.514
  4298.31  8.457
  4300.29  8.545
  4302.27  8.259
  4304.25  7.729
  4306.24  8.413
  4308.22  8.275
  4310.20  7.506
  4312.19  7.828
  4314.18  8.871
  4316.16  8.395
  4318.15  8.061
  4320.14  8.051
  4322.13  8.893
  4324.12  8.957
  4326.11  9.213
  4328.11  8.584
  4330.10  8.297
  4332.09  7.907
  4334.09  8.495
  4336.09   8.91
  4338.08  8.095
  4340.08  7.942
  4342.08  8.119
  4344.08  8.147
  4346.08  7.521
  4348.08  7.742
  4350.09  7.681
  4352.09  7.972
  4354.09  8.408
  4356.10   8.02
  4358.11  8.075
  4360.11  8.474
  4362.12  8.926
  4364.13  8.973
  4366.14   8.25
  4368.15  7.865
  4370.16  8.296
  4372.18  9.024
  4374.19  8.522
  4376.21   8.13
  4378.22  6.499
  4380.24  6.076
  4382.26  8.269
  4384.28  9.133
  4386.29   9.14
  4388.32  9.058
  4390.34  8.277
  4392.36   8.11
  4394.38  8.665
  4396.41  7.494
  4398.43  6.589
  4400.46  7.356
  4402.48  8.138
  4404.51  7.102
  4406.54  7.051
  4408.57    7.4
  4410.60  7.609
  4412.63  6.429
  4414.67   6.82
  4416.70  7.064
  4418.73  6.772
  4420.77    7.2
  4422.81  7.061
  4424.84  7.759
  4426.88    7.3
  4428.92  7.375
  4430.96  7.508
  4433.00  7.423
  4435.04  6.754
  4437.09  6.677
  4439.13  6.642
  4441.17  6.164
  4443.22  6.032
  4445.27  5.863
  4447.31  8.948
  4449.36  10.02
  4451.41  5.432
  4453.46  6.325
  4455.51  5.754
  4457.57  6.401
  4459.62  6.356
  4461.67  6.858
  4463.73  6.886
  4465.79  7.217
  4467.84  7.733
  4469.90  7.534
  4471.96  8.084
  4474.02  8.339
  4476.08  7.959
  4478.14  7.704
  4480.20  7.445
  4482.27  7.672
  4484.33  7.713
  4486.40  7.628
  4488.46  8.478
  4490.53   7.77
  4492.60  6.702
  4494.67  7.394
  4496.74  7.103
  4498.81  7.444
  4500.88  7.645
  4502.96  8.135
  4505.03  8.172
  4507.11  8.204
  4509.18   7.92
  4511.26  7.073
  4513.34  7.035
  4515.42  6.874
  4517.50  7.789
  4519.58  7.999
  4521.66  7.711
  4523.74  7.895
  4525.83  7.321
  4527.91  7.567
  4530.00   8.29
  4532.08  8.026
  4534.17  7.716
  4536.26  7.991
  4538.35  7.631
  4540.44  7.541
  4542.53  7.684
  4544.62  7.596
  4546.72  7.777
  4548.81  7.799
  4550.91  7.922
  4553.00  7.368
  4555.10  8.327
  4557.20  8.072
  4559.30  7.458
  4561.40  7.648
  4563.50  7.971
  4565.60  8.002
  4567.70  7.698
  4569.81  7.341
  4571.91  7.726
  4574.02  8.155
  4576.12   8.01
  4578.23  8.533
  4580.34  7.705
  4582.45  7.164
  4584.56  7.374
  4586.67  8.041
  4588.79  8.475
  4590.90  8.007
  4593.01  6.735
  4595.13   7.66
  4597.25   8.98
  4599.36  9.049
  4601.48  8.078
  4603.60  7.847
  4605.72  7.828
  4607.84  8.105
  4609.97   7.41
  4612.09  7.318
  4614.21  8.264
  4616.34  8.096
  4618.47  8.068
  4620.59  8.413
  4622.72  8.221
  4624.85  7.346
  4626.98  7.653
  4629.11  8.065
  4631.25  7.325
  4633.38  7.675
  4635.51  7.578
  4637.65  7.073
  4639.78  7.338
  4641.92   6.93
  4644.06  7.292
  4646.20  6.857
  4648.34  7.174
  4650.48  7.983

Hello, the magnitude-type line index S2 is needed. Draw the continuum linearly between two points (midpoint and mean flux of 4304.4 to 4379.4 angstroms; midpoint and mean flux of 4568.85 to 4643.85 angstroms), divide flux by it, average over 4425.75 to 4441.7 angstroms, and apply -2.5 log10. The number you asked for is 0.16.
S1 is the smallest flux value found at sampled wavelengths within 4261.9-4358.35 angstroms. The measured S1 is 7.422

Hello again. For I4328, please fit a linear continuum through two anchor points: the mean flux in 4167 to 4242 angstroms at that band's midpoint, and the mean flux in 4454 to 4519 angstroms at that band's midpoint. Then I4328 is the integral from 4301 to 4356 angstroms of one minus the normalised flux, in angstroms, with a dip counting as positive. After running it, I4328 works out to -4.9 angstroms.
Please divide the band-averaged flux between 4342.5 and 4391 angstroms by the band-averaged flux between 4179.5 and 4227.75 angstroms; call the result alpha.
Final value 1.15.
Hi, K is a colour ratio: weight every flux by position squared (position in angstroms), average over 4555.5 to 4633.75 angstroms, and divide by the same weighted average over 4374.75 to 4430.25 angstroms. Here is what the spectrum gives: 1.14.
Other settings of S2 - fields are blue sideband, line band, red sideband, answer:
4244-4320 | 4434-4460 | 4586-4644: 0.190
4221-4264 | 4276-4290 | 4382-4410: 0.046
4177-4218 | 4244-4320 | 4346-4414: -0.101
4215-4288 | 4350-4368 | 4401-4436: -0.100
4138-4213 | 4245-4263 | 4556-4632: -0.040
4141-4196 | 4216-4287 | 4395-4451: -0.045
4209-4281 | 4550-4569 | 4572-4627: 0.020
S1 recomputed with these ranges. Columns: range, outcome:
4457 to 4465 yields 6.356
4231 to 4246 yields 8.209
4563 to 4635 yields 6.735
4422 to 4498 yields 5.432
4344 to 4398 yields 6.076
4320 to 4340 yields 7.907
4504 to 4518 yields 6.874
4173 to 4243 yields 5.026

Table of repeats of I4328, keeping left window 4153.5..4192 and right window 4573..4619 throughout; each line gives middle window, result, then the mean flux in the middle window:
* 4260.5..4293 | 0.2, 8.18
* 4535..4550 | 0.5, 7.72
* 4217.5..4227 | 0.7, 7.68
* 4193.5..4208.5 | 3.6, 6.31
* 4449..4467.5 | 3.1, 6.72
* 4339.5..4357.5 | 0.5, 7.95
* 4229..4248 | -0.7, 8.58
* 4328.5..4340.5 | -0.2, 8.31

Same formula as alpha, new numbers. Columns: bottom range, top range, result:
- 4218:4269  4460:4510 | 0.92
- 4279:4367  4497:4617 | 0.95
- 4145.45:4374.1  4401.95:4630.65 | 0.94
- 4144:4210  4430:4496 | 0.93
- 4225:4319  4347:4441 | 0.93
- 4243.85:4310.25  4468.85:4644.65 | 0.95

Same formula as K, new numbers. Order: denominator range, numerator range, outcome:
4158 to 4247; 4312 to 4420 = 1.11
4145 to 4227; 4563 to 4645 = 1.23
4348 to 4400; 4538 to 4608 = 1.06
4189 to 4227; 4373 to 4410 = 1.24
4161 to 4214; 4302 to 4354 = 1.18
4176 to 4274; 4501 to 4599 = 1.15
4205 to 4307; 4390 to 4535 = 1.01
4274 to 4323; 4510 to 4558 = 1.05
